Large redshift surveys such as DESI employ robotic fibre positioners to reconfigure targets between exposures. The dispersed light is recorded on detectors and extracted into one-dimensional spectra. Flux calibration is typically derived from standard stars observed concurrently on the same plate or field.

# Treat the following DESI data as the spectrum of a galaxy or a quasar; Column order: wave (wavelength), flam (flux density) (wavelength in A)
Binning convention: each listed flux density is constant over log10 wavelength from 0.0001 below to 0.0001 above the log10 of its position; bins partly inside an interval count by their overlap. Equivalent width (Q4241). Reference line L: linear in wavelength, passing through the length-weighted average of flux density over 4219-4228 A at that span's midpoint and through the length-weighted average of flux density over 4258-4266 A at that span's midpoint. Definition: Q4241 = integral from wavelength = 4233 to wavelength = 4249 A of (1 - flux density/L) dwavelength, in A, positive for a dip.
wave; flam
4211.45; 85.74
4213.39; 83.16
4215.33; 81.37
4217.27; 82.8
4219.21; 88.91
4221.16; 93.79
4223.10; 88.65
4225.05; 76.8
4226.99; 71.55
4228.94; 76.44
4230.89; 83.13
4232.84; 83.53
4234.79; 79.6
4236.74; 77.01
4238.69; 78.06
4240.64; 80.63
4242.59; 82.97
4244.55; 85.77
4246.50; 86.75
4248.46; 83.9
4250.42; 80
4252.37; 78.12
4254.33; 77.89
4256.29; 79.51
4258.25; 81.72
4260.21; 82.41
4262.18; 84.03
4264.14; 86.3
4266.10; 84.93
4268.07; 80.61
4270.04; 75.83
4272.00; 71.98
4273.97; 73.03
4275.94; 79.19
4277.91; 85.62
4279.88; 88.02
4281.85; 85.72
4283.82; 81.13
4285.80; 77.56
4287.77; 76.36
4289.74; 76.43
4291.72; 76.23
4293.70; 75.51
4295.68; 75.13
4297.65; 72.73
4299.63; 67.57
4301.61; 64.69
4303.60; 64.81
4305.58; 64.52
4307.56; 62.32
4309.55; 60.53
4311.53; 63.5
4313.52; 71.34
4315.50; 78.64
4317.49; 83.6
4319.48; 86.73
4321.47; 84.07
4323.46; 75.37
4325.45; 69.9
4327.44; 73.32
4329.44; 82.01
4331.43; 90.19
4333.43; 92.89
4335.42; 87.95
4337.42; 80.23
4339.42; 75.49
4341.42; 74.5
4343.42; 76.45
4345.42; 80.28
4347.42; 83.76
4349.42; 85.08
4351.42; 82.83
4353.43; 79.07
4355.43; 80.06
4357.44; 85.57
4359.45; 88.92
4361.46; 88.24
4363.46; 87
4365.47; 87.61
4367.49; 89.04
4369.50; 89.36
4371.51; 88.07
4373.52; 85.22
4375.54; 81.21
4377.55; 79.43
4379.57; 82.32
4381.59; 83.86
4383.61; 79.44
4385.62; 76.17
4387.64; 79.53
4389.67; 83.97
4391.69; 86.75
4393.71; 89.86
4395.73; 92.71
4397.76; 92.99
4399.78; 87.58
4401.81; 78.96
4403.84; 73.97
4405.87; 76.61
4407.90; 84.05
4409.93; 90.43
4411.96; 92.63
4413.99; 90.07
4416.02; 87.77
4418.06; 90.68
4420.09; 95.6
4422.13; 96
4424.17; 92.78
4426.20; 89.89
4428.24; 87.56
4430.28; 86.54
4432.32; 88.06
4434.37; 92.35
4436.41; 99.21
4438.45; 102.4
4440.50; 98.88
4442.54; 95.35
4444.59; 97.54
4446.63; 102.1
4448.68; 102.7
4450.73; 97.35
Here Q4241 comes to 0.3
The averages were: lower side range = 83.5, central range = 81.9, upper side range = 83.9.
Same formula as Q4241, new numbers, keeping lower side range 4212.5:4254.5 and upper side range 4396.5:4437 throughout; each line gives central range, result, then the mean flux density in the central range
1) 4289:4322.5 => 4.9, 72.2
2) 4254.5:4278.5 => 0.8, 80.2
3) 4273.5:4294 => 1.0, 79.8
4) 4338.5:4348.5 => 0.9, 78.2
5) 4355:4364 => 0.0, 86.3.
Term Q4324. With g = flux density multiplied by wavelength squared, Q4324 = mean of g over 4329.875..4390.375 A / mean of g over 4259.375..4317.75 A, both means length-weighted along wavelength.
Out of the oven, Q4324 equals 1.14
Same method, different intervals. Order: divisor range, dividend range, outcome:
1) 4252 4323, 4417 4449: 1.32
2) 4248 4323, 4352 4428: 1.18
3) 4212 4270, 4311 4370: 1.05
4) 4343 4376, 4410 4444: 1.13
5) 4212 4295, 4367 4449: 1.18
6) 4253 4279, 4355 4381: 1.12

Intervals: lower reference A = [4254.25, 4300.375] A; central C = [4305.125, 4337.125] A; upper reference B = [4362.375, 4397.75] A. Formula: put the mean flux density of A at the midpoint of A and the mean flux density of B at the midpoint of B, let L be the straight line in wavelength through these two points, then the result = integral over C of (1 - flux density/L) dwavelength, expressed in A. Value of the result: 1.8 A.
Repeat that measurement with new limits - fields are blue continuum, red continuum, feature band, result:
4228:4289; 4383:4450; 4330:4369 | 0.9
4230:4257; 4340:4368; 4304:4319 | 2.3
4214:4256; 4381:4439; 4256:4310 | 4.6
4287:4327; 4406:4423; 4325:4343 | -0.9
